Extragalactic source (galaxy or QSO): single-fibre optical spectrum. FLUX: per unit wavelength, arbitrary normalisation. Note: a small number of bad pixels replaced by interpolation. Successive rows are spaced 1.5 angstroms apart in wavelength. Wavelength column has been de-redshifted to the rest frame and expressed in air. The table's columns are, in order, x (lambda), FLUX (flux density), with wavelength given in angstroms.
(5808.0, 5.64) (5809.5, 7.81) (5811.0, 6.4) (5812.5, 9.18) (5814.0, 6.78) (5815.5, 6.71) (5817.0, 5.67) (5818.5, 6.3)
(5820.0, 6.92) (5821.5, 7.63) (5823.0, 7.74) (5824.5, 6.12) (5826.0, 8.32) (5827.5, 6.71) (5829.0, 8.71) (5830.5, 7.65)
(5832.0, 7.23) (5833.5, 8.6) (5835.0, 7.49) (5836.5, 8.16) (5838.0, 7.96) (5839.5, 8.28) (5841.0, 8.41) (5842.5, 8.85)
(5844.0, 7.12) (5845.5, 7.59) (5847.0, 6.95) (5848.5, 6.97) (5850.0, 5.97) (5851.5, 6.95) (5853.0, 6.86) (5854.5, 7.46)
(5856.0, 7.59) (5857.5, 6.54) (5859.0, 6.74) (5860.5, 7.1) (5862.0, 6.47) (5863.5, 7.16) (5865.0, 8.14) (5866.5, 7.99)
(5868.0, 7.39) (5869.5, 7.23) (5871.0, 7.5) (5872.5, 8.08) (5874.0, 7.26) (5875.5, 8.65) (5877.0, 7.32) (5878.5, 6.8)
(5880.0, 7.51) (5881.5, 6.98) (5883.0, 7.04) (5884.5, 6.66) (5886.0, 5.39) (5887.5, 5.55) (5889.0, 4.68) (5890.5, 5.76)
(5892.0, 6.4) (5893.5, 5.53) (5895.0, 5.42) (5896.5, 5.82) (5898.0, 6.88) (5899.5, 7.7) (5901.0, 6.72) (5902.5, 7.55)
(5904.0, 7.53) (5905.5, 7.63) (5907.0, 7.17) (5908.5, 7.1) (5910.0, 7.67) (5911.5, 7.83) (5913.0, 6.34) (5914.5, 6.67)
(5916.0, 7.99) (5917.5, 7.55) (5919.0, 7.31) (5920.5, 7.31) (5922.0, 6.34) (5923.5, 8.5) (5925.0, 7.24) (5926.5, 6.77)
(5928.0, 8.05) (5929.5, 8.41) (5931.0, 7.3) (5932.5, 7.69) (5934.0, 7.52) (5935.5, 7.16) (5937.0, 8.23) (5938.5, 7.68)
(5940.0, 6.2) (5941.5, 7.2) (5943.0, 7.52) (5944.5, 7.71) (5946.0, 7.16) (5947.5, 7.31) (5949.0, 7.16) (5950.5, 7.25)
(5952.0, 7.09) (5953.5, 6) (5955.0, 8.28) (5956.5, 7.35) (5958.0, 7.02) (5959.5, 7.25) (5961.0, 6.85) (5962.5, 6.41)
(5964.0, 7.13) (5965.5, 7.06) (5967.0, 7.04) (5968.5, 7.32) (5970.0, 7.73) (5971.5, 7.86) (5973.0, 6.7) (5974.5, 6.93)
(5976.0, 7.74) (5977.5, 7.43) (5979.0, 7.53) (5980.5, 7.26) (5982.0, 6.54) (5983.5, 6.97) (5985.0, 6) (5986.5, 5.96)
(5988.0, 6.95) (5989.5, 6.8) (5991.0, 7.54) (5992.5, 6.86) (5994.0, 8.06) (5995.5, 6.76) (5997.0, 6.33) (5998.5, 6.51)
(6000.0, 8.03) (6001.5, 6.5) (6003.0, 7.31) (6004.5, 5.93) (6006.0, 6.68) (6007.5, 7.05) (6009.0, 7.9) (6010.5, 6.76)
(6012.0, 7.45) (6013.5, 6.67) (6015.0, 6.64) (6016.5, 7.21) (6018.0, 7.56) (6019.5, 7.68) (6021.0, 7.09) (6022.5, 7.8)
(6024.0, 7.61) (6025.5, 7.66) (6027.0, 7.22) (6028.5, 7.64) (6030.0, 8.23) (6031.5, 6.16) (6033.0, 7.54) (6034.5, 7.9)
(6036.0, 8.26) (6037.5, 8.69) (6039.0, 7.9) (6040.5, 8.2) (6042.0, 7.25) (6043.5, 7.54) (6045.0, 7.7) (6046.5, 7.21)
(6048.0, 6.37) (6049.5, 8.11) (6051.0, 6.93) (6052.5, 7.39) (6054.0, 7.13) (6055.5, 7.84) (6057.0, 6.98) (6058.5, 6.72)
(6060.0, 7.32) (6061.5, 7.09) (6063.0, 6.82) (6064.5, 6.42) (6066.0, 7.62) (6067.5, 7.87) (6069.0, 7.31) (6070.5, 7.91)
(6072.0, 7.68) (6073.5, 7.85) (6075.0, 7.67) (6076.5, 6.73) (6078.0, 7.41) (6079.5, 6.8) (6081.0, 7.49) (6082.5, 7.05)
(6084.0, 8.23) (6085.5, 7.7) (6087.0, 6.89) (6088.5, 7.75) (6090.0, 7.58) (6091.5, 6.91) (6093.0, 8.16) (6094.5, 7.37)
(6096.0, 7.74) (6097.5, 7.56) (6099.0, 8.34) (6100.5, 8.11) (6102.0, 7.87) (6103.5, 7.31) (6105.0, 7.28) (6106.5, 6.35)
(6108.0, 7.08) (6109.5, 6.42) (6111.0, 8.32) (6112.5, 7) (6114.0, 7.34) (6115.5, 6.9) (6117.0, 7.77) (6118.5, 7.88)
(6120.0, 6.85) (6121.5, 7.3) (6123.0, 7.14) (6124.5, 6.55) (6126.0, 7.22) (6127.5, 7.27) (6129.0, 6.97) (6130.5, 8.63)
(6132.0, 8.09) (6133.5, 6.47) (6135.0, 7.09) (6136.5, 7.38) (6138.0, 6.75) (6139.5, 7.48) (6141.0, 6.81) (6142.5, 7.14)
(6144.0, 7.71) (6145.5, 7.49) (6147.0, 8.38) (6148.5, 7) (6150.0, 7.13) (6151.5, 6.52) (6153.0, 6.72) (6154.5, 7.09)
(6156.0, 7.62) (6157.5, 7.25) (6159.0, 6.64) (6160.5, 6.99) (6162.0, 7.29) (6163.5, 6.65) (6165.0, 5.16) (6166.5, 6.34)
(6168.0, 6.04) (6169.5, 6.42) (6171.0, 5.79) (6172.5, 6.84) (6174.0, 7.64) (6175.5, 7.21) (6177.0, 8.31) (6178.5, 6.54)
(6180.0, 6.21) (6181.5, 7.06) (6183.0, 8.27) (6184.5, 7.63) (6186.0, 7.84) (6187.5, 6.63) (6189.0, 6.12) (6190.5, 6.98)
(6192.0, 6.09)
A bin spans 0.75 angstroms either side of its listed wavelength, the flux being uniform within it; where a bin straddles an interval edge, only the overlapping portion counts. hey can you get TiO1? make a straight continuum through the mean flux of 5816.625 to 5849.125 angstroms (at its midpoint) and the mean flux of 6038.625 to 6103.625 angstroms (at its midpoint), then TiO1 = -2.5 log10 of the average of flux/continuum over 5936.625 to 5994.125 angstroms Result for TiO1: 0.05 mag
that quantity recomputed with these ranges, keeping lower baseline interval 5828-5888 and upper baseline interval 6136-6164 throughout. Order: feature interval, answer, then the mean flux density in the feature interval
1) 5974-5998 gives 0.046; 6.97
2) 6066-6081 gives -0.039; 7.48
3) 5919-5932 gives -0.025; 7.48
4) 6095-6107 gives -0.058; 7.59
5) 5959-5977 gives 0.017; 7.17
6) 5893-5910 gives 0.069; 6.88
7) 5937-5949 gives -0.001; 7.31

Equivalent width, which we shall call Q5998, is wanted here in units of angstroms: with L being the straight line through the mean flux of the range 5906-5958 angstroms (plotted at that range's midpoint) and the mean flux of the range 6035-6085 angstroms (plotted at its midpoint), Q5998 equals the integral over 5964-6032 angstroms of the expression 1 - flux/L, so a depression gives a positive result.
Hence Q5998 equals 2.47 angstroms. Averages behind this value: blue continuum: 7.35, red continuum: 7.44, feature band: 7.13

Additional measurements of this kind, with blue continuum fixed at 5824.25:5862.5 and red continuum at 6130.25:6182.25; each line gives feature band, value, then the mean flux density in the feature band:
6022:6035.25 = -0.6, 7.52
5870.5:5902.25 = 3.1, 6.66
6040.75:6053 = -0.3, 7.35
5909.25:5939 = -0.6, 7.48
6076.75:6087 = -0.4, 7.37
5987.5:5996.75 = 0.1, 7.12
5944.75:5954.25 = 0.3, 7.03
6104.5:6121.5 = -0.3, 7.2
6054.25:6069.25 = -0.1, 7.19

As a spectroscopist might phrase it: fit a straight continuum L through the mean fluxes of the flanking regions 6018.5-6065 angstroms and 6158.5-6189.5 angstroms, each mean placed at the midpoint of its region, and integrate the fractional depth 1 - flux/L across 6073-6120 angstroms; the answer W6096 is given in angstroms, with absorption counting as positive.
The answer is -1.6 angstroms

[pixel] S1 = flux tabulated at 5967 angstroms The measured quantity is 7.04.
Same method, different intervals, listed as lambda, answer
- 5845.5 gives 7.59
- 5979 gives 7.53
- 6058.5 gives 6.72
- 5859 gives 6.74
